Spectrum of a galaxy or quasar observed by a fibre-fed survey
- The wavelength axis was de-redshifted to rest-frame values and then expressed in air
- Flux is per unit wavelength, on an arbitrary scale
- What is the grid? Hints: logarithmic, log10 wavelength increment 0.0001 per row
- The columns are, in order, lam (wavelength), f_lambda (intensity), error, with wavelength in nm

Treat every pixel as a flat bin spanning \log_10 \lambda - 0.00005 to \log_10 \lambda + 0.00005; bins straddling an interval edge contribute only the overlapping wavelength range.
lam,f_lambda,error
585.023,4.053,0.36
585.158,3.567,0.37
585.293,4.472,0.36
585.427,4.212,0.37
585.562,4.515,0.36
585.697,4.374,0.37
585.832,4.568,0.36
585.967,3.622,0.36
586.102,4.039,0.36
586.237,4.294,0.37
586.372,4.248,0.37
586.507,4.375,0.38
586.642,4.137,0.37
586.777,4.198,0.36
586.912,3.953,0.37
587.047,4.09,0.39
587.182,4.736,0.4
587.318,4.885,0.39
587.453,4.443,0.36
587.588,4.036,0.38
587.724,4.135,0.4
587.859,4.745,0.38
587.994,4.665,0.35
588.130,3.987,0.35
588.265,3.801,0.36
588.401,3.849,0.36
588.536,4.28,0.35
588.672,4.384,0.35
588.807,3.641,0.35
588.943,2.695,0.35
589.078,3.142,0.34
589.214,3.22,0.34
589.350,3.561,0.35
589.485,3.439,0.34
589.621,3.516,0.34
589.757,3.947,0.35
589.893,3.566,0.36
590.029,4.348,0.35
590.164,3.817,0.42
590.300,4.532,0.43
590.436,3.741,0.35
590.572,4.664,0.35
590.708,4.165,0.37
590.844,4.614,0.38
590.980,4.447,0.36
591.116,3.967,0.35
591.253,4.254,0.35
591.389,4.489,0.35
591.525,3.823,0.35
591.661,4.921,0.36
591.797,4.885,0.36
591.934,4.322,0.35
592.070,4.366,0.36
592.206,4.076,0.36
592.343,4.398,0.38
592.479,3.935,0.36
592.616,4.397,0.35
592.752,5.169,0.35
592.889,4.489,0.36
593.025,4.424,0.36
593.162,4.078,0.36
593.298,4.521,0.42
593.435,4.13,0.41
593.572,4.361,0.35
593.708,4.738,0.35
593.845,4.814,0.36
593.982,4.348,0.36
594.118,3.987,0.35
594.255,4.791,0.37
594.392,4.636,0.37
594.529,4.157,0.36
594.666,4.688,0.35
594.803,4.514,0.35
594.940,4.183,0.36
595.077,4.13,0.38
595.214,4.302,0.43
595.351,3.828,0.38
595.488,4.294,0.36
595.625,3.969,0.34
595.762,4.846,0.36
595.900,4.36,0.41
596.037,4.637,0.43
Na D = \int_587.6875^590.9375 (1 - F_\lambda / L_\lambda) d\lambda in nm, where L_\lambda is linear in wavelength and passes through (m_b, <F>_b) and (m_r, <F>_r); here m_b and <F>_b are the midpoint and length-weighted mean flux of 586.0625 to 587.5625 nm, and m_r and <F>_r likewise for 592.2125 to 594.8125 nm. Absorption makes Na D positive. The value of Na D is 0.31 nm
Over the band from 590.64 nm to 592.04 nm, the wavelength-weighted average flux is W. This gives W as 4.39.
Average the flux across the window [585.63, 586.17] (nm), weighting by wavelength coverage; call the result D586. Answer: 4.15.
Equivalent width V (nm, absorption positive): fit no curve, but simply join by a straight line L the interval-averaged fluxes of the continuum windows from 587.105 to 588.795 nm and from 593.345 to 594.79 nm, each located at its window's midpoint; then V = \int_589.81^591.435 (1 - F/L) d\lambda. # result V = 0.06 nm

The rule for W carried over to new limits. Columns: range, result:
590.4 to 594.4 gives 4.4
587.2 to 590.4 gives 3.95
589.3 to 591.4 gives 4.06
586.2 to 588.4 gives 4.28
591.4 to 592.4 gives 4.4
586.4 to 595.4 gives 4.21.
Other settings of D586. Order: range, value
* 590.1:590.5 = 4.03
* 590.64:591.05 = 4.41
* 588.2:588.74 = 4.08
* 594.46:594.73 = 4.42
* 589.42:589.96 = 3.61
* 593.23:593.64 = 4.34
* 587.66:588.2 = 4.39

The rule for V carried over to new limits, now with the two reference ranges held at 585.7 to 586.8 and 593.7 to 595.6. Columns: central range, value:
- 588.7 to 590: 0.24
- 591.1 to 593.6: -0.03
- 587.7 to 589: 0.07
